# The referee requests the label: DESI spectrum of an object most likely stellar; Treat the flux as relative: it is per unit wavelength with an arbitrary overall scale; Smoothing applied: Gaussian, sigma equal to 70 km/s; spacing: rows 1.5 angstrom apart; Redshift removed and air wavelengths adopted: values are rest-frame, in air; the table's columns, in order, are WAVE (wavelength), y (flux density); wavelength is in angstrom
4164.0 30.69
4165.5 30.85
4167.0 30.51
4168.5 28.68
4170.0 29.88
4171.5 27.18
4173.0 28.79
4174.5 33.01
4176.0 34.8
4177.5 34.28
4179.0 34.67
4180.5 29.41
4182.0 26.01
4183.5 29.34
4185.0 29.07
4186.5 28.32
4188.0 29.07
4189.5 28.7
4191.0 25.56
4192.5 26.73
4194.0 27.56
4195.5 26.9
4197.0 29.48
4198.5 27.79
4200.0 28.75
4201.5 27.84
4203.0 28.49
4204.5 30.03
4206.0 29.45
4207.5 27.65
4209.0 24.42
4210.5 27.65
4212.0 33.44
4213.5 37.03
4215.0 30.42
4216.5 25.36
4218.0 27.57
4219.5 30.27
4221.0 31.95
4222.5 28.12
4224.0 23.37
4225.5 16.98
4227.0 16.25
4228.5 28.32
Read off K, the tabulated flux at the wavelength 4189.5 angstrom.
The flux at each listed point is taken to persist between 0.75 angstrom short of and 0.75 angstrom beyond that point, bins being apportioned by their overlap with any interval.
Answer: 28.7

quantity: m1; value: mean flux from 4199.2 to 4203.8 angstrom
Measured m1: 28.4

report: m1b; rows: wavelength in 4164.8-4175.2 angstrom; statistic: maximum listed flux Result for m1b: 33.01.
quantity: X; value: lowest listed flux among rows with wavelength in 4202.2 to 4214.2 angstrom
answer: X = 24.42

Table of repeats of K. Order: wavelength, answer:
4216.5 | 25.36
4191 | 25.56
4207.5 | 27.65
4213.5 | 37.03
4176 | 34.8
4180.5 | 29.41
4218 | 27.57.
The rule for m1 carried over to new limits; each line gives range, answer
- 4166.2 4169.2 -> 29.6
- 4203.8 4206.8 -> 29.7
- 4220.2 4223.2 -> 30.1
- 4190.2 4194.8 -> 26.6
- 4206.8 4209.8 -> 26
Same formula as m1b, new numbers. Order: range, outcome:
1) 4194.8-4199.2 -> 29.48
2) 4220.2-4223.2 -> 31.95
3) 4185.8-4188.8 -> 29.07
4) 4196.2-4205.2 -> 30.03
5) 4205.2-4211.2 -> 29.45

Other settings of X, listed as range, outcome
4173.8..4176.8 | 33.01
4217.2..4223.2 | 27.57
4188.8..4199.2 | 25.56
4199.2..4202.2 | 27.84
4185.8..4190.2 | 28.32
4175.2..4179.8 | 34.28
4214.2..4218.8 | 25.36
